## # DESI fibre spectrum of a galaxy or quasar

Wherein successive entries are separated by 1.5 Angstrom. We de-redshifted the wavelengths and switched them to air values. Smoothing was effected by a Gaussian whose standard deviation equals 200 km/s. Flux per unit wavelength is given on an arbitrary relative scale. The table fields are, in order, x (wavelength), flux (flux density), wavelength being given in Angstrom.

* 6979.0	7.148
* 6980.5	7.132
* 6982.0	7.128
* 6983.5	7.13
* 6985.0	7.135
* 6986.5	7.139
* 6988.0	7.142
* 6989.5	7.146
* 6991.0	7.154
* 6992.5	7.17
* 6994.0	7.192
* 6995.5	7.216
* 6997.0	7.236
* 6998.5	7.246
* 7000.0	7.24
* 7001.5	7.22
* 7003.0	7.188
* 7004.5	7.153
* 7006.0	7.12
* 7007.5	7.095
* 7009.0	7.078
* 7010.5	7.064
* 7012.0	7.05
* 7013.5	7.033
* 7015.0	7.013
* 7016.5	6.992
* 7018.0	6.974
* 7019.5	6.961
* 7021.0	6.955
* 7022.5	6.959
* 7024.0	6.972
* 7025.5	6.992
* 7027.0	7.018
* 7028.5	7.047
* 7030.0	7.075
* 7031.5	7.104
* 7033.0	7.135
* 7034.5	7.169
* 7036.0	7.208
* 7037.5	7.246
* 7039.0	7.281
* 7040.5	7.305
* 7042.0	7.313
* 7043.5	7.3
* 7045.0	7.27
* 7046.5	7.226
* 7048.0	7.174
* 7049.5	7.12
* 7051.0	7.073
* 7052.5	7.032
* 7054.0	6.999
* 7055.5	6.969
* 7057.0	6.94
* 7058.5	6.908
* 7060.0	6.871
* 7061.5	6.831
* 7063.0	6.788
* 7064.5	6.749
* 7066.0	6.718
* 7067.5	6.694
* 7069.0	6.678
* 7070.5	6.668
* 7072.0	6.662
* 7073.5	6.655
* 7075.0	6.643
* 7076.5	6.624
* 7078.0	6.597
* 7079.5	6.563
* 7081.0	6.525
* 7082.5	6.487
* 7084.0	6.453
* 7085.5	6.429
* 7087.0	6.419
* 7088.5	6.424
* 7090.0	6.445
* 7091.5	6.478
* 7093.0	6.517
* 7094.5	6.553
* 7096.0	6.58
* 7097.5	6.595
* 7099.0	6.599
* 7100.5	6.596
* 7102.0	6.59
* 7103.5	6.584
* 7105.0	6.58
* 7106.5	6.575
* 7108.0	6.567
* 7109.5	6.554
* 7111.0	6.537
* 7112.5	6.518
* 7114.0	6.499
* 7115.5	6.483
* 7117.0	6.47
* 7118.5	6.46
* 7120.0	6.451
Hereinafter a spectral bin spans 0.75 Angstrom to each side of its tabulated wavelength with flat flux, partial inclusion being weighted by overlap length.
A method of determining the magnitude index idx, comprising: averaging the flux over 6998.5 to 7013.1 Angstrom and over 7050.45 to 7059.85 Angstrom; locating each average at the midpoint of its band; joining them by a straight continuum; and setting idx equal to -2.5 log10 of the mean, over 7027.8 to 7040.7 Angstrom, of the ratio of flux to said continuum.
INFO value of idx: -0.019 mag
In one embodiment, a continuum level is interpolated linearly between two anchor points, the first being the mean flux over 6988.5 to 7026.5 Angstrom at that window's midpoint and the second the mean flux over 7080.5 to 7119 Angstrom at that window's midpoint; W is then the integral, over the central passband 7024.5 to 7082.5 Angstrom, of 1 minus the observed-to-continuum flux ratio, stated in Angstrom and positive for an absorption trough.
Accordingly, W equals -1.2 Angstrom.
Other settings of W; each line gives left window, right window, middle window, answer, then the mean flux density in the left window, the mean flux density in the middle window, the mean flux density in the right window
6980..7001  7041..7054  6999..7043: 0.4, 7.17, 7.1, 7.18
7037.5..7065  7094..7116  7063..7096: 1.1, 7.07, 6.58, 6.56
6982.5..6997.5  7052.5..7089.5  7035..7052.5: -1.0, 7.16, 7.22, 6.68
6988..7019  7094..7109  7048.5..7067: -0.2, 7.13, 6.92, 6.58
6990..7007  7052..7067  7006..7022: 0.2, 7.19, 7.03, 6.87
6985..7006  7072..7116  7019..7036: -0.2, 7.18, 7.04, 6.54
